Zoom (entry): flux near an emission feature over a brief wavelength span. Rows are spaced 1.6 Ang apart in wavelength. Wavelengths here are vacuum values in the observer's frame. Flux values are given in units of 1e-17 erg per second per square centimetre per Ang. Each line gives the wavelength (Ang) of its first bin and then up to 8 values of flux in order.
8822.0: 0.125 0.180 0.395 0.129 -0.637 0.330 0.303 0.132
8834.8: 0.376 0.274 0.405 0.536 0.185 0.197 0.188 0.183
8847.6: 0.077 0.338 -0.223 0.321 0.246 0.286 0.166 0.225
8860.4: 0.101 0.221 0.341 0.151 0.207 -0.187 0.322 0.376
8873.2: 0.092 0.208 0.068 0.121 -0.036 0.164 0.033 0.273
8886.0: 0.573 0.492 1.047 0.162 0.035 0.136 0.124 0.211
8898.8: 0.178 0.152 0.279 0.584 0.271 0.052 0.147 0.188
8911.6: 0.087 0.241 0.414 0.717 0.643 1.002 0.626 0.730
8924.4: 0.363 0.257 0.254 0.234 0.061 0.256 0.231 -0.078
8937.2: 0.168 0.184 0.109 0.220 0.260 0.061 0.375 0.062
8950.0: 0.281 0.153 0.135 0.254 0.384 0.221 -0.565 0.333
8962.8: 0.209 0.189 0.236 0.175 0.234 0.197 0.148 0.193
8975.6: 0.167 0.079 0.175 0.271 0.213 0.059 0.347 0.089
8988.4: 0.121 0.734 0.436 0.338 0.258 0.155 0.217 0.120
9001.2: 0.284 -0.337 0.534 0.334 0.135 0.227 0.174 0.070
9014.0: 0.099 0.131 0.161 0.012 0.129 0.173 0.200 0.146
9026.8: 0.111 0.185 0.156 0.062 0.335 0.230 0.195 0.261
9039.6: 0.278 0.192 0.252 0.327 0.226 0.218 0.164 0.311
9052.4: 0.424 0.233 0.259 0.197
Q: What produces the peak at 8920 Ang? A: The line H-beta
